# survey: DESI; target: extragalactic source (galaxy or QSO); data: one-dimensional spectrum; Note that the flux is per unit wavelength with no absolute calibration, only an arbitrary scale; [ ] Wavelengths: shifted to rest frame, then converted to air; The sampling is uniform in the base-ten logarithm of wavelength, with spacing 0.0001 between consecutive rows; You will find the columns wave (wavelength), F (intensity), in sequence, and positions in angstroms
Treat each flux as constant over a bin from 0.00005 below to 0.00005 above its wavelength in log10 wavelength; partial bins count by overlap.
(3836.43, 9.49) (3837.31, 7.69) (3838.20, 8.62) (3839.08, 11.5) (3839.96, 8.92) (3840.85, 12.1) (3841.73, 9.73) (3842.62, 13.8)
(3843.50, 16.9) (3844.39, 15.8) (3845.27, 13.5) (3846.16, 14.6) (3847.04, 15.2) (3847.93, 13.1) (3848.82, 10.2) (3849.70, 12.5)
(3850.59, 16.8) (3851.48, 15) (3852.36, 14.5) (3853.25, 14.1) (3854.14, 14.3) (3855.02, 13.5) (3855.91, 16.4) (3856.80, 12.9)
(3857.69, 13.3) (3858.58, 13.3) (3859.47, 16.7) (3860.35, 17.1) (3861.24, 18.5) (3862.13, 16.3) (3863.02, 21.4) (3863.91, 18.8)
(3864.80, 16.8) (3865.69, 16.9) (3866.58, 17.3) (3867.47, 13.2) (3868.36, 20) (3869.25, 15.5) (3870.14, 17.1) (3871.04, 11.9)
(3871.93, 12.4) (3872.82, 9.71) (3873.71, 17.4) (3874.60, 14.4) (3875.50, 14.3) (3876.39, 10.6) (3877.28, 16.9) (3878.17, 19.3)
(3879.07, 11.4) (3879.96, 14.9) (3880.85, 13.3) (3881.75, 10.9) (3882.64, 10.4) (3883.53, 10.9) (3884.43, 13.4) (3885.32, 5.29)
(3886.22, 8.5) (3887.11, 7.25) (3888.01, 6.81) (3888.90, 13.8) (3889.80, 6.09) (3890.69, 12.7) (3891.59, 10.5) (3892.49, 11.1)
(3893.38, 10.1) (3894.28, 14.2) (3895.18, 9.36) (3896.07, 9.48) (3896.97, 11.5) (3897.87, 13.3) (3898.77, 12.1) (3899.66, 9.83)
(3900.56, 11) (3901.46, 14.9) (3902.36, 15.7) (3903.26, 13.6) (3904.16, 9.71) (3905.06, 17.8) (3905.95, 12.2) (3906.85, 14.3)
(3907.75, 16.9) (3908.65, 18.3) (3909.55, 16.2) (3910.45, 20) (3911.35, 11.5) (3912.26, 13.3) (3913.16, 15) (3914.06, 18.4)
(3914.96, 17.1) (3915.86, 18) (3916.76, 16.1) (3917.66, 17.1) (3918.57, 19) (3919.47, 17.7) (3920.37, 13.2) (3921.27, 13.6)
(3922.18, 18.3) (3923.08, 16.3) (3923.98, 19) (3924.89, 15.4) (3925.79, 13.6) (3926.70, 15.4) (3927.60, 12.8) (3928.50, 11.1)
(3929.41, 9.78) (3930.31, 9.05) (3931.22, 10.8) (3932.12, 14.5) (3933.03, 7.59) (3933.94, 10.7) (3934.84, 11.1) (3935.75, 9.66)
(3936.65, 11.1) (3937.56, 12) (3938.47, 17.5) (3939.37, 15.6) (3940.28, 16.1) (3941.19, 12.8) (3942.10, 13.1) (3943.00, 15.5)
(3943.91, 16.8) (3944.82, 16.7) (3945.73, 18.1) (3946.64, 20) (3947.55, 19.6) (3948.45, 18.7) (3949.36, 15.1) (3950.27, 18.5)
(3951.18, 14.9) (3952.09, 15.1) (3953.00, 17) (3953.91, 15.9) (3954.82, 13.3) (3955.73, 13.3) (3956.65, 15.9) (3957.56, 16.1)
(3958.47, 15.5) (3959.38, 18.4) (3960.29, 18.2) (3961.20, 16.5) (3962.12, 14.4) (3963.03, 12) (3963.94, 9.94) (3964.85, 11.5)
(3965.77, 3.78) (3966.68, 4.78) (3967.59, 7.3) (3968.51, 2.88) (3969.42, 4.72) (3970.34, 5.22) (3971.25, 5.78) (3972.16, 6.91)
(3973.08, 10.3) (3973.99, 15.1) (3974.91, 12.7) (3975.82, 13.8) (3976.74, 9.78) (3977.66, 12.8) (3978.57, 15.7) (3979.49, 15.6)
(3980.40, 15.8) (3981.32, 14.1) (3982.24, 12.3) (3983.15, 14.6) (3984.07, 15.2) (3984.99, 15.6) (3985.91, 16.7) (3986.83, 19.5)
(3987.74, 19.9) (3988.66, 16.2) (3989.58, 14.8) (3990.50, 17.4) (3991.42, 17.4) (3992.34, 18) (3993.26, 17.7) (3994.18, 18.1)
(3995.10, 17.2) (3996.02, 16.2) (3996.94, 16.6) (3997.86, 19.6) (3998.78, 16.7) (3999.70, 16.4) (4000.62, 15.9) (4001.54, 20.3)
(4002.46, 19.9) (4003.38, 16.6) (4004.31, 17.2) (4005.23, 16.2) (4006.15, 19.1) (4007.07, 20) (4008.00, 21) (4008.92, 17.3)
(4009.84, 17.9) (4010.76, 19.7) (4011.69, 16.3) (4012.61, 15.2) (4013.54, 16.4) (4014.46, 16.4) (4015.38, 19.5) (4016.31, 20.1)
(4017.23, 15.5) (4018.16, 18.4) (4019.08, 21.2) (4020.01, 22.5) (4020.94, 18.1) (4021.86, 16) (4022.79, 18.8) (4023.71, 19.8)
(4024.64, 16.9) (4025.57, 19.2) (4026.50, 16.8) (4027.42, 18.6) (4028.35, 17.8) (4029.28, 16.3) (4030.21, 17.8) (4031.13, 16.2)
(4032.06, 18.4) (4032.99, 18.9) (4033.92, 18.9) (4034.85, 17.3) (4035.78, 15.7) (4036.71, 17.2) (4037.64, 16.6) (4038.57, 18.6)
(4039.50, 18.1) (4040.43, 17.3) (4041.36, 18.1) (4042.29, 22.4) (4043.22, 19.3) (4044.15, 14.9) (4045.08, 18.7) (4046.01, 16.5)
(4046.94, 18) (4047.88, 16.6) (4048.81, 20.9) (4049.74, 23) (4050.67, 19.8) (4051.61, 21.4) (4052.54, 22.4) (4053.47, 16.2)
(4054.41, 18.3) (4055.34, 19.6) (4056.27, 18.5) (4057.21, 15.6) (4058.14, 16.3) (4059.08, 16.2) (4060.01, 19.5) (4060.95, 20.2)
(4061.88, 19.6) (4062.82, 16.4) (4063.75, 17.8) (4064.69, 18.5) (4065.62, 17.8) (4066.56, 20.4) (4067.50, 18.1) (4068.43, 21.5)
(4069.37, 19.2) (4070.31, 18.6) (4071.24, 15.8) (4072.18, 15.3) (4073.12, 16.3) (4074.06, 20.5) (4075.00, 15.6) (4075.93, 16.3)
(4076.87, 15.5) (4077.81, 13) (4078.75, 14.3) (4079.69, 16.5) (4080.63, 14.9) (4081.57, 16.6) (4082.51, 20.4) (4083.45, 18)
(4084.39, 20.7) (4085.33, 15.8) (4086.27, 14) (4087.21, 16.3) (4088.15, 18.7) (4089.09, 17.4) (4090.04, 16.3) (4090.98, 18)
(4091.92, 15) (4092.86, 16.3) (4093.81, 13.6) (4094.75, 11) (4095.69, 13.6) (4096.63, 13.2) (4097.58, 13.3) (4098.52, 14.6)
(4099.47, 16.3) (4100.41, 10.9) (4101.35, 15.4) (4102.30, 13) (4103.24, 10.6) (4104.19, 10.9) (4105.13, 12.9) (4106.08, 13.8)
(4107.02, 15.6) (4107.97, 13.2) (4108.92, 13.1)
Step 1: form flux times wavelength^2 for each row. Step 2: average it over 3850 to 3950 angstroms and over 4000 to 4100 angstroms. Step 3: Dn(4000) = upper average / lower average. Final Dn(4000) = 1.34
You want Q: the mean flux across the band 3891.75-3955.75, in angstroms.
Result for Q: 14.4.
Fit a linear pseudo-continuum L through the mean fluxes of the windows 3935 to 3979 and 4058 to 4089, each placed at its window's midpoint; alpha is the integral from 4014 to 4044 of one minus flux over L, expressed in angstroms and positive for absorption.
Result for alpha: -4.5 angstroms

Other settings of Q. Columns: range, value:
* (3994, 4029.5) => 18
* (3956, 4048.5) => 16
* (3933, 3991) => 13.7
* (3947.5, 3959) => 16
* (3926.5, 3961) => 14.6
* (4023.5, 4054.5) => 18.3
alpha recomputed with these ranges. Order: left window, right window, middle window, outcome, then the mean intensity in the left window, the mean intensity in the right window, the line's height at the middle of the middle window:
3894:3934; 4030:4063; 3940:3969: 2.06 angstroms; 14.1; 18.3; 15.4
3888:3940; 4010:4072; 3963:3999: 6.45 angstroms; 13.6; 18.3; 16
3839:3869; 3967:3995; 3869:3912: 5.33 angstroms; 14.9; 13.4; 14.5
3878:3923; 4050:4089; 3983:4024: -4.51 angstroms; 13.3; 17.7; 16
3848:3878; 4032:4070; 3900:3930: 1.71 angstroms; 15.2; 18.5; 16.1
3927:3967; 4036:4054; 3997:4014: -1.09 angstroms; 13.9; 18.7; 16.8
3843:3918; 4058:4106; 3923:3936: 1.89 angstroms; 14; 16.2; 14.5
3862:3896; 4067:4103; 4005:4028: -4.96 angstroms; 13.1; 16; 15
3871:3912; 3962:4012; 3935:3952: -2.41 angstroms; 12.5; 14.5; 13.6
